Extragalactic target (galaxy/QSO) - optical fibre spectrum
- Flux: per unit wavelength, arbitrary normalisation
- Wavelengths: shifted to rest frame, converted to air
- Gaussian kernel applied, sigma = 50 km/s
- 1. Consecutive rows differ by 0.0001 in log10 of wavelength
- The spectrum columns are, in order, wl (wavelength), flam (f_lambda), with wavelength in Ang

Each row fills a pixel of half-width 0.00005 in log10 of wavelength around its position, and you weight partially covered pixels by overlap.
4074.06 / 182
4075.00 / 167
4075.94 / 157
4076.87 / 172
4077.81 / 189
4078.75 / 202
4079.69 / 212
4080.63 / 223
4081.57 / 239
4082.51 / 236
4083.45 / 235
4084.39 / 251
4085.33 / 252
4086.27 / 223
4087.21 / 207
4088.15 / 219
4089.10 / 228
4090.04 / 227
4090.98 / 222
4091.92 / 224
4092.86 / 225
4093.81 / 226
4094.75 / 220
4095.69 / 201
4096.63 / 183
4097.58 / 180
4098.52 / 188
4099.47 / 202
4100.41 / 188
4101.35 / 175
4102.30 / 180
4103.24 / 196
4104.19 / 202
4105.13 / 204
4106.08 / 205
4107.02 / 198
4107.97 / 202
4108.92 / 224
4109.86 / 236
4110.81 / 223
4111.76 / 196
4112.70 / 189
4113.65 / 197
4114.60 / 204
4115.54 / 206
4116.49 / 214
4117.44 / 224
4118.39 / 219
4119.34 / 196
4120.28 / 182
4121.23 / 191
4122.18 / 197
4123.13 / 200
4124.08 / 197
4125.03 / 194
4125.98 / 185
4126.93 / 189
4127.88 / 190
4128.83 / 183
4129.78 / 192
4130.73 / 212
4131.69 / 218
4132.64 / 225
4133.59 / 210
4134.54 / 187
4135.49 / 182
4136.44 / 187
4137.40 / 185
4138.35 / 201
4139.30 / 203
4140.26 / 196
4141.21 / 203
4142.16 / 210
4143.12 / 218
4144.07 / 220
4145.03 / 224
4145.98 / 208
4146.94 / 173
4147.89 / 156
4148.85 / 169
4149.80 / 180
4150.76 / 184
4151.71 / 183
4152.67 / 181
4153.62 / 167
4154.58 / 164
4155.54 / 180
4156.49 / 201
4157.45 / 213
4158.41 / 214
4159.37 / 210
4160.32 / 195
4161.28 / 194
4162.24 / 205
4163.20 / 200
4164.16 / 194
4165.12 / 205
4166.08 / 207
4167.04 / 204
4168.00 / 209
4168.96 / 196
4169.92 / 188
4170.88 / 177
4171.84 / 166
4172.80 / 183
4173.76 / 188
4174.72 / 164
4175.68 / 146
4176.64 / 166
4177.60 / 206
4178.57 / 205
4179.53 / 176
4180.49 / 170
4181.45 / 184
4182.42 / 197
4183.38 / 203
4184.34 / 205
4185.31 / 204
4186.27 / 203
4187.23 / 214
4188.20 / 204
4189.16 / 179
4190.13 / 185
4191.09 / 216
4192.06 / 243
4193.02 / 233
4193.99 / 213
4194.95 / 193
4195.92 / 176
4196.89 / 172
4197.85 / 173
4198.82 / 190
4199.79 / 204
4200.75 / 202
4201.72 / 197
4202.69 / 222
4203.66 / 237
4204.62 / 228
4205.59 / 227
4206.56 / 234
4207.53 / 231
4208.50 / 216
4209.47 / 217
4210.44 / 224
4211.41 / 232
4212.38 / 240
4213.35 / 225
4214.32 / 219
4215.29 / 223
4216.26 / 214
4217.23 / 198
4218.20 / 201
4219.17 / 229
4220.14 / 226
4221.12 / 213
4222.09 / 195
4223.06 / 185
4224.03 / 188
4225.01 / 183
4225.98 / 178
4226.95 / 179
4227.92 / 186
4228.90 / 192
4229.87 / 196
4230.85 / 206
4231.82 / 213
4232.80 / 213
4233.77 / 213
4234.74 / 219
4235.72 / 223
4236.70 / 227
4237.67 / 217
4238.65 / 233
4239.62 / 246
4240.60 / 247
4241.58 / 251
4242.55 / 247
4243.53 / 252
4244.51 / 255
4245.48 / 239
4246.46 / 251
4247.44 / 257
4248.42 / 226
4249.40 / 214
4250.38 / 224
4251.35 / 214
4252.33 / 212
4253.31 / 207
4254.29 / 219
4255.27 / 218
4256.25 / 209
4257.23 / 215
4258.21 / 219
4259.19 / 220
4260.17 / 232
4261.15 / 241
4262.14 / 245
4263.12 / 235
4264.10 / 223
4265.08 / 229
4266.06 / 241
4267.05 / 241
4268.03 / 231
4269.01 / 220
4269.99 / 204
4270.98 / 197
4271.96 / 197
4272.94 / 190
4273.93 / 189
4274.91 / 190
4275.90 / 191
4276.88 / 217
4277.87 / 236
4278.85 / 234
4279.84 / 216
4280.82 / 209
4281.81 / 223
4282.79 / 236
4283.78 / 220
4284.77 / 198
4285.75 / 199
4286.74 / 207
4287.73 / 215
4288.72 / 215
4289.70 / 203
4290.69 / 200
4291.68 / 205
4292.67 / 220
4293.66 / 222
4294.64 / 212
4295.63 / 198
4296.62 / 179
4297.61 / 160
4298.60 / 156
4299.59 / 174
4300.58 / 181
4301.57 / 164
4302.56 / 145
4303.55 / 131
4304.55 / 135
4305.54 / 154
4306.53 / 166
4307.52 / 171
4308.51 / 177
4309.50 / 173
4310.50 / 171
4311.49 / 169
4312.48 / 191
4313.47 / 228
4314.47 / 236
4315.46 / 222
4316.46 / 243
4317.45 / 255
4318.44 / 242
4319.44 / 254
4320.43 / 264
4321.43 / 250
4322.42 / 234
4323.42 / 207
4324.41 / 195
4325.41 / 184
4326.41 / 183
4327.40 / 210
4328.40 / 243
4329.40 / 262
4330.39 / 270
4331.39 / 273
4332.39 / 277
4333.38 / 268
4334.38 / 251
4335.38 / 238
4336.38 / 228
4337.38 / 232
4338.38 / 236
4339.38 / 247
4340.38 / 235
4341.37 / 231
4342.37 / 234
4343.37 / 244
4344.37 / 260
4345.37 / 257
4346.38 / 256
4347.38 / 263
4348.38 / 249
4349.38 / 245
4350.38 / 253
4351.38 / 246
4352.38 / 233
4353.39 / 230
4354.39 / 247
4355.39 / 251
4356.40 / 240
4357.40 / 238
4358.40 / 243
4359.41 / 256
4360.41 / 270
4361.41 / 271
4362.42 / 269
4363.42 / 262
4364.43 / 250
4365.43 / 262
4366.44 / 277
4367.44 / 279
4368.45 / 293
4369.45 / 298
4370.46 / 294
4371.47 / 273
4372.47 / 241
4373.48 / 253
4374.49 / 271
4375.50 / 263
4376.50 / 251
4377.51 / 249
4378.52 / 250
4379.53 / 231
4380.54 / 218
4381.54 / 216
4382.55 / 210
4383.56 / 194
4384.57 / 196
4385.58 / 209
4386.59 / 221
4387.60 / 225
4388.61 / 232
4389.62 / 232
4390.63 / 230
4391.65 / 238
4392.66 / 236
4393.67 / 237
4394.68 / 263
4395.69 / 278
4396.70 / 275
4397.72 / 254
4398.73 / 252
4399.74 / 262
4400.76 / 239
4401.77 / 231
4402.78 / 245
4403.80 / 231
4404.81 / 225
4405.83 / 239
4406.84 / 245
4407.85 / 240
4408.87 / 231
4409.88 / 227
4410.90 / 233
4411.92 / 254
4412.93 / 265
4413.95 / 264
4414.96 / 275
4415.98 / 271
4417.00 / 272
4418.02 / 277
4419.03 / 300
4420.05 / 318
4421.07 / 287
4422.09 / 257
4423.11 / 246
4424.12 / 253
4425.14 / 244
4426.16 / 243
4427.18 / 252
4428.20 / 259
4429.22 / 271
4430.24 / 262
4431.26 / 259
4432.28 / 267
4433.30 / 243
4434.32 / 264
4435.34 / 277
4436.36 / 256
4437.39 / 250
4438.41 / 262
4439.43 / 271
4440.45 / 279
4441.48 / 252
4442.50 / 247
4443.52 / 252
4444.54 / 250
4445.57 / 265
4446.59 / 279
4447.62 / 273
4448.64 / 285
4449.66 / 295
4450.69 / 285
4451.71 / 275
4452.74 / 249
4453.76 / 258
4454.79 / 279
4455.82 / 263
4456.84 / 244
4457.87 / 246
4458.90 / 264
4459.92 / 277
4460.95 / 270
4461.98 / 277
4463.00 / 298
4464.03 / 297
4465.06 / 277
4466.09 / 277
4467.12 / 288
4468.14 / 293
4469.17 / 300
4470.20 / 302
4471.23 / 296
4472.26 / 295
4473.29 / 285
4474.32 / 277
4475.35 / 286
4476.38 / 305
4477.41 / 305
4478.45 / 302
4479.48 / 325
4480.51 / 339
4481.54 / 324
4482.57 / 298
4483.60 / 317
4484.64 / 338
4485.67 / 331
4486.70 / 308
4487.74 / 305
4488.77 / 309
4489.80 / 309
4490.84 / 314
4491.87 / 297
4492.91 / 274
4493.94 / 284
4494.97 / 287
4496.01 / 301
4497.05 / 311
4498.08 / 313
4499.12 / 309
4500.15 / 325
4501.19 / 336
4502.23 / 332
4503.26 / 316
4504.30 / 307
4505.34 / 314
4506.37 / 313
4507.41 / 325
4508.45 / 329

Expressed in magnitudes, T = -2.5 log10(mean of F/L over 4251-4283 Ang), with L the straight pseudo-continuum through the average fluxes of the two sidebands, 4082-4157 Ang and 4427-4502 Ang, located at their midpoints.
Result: 0.09 mag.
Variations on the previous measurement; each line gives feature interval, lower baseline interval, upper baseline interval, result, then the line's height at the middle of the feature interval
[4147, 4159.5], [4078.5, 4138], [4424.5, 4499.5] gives 0.18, 216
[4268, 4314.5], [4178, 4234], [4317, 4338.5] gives 0.18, 229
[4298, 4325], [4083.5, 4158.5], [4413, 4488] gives 0.25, 246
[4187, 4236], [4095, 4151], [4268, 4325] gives -0.04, 200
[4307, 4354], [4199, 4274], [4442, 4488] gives 0.07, 247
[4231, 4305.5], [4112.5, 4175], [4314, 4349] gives 0.06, 226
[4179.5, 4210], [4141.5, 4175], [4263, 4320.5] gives -0.05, 195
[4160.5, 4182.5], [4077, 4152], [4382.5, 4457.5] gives 0.14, 213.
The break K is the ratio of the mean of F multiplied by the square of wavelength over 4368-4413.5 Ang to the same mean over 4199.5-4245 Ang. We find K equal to 1.2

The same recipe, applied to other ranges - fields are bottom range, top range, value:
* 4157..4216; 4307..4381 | 1.29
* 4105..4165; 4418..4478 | 1.59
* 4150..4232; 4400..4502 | 1.57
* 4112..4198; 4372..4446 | 1.44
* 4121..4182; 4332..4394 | 1.42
